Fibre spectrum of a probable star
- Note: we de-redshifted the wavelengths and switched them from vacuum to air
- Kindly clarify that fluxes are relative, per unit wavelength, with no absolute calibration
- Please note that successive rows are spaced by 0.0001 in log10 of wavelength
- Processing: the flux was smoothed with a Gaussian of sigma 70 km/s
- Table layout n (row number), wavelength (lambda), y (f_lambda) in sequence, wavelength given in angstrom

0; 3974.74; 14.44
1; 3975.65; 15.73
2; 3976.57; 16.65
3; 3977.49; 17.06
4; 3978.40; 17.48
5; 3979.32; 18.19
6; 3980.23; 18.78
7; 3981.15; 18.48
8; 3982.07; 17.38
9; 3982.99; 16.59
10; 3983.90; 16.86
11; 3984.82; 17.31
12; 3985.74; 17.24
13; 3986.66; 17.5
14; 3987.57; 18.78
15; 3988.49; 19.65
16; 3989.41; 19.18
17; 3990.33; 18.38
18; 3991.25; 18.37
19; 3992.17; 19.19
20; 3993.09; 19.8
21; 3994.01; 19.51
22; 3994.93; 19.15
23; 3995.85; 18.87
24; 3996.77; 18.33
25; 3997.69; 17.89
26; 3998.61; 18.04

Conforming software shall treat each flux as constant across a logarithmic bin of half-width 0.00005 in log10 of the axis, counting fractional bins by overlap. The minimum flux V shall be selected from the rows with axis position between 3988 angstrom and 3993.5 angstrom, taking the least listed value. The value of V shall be 18.37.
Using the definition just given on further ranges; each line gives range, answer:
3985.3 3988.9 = 17.24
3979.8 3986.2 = 16.59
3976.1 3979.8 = 16.65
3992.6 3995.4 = 19.15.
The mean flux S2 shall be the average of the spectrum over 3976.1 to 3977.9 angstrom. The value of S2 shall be 16.8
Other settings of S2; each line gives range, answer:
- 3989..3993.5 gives 19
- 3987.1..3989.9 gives 19.2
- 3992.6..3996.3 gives 19.3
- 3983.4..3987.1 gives 17.2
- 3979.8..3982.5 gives 18.2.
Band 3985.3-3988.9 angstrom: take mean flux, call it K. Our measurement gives 18.3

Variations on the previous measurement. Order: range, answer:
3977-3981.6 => 18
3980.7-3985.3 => 17.3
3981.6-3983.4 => 16.9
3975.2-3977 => 16.1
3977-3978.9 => 17.3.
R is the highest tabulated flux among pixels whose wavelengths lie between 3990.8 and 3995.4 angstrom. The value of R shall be 19.8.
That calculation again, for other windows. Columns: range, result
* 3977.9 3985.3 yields 18.78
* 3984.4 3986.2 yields 17.31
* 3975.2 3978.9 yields 17.48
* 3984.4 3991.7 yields 19.65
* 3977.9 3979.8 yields 18.19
